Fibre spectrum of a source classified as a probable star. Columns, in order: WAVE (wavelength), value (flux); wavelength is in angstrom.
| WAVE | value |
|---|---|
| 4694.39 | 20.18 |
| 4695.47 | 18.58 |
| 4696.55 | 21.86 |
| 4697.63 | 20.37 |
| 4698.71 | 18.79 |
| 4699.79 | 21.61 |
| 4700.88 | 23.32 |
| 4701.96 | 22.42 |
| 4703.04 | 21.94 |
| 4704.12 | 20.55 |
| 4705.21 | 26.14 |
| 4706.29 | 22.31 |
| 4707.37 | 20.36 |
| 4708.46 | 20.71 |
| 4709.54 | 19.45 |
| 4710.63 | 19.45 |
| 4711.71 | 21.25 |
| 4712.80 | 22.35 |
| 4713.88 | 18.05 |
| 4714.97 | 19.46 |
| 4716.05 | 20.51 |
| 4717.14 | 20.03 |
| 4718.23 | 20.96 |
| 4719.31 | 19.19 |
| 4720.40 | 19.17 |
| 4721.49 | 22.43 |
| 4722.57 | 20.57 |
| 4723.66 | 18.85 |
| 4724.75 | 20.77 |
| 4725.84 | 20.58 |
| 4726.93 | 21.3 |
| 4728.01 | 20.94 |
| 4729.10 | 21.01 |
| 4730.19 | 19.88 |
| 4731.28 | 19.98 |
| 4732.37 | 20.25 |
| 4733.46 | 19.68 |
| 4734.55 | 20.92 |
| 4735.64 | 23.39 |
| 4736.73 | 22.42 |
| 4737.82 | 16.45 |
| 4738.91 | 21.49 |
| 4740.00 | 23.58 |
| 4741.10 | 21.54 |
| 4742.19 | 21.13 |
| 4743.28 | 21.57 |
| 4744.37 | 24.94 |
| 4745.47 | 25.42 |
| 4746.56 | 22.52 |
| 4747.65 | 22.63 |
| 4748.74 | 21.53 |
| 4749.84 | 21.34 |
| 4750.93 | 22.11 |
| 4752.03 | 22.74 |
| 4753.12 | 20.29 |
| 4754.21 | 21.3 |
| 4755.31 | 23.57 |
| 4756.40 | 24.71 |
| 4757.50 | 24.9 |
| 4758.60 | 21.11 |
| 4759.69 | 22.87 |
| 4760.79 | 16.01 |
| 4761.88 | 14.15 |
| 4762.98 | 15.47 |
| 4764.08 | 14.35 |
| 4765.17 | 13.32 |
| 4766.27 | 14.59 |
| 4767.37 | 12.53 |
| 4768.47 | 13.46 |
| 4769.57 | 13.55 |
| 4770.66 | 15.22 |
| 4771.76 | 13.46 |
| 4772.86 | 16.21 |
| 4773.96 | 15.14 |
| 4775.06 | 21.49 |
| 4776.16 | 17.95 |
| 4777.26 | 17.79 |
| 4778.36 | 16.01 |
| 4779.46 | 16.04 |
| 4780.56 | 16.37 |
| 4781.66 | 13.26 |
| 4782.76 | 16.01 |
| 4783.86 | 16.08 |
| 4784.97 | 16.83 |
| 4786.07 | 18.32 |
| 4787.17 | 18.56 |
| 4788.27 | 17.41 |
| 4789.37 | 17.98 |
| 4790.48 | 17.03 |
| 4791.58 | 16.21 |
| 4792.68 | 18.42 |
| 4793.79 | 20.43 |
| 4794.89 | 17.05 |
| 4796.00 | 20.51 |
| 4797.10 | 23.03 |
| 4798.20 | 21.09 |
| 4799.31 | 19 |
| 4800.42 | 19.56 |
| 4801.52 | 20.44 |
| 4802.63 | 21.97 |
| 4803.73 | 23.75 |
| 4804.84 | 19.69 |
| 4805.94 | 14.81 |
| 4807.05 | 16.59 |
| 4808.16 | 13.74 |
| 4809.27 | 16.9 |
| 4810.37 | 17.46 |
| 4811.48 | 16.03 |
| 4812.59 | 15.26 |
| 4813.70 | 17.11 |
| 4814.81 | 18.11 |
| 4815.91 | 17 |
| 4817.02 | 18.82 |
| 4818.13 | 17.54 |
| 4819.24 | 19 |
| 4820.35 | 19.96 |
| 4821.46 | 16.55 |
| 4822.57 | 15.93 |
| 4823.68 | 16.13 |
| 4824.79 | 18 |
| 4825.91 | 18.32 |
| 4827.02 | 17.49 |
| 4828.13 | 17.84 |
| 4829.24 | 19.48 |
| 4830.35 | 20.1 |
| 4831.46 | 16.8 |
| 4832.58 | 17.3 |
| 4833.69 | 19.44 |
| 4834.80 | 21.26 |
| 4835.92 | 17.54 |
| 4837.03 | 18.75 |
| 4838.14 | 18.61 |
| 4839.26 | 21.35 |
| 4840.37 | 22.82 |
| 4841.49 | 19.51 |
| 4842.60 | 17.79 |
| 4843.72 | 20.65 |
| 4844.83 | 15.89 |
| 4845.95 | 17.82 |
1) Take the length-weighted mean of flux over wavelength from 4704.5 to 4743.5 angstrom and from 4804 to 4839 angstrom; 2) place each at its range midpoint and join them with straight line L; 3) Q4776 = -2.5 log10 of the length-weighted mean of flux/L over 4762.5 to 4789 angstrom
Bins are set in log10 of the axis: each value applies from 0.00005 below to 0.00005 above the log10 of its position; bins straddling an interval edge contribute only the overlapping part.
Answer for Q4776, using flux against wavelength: 0.21 mag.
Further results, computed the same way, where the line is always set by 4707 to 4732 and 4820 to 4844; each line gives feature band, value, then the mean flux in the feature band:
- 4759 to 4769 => 0.27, 15.3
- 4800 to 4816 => 0.07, 17.9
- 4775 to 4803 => 0.06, 18.2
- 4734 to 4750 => -0.11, 22.1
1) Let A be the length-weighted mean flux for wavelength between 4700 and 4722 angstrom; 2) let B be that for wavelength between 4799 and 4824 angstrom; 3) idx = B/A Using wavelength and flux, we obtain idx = 0.85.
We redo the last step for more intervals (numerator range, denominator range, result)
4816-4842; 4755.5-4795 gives 1.09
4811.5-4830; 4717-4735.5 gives 0.86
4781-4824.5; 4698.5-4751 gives 0.85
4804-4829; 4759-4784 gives 1.10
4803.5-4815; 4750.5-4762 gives 0.79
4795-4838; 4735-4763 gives 0.85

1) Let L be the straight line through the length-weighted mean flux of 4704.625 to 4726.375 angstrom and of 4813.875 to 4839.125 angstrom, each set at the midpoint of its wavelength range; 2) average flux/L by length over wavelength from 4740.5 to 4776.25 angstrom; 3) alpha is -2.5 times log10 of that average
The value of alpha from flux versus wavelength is 0.029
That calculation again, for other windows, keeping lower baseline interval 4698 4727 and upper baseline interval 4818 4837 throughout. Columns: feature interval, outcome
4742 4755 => -0.12 mag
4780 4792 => 0.15 mag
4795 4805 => -0.11 mag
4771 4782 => 0.18 mag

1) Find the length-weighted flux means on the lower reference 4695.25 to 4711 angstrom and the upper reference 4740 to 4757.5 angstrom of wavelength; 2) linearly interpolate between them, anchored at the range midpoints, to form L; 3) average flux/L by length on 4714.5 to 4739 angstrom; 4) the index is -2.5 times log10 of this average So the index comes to 0.08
